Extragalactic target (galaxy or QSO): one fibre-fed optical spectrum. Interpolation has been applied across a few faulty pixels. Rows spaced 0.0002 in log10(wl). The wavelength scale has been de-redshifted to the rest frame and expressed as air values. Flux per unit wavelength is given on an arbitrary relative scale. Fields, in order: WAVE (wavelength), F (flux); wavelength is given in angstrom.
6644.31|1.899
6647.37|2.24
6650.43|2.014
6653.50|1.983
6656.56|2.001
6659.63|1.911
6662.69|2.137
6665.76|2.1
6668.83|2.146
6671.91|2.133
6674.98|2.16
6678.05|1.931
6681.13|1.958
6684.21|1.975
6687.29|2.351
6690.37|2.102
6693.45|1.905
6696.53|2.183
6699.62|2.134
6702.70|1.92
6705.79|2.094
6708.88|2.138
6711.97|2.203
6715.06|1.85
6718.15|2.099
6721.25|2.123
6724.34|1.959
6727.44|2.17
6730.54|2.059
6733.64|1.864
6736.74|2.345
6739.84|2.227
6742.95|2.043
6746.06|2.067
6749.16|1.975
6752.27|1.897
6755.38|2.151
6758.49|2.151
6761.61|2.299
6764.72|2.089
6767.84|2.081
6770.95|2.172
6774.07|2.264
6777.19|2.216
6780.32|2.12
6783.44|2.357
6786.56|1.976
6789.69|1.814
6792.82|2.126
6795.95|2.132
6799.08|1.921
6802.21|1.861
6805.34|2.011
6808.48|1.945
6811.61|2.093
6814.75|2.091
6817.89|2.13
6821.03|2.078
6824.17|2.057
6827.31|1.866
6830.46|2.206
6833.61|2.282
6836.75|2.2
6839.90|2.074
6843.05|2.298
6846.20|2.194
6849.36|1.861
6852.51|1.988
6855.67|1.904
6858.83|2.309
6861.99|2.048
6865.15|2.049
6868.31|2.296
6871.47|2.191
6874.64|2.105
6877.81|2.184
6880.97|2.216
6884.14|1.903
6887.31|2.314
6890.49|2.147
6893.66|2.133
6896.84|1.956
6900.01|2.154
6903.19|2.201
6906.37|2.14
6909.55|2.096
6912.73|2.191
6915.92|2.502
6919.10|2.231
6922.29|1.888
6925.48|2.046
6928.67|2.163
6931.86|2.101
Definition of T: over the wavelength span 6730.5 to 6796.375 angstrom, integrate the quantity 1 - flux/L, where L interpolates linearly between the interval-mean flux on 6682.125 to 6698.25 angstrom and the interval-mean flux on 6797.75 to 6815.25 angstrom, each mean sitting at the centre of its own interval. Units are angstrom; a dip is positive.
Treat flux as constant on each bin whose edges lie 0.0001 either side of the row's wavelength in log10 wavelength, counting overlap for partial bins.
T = -2.8 angstrom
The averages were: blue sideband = 2.1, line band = 2.11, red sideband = 1.98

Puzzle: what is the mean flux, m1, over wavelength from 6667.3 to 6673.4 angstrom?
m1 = 2.14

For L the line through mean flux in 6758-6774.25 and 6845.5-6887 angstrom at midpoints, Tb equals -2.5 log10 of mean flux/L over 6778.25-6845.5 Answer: 0.03 mag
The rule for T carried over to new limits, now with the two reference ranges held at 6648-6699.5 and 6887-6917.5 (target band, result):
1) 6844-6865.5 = 0.97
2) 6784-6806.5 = 1.40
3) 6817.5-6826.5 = 0.31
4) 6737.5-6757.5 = 0.27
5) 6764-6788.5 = -0.46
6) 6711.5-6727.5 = 0.31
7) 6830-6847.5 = -0.51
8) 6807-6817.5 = 0.40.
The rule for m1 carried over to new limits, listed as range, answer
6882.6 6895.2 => 2.12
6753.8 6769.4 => 2.15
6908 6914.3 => 2.14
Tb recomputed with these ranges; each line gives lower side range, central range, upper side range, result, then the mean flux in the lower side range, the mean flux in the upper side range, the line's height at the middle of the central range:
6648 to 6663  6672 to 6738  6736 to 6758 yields -0.01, 2.01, 2.09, 2.06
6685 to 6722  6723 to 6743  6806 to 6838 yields -0.01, 2.09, 2.09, 2.09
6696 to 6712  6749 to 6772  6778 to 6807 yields -0.02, 2.1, 2.04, 2.06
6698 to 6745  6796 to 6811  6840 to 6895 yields 0.07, 2.08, 2.12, 2.11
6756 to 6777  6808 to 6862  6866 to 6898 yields 0.03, 2.18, 2.14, 2.16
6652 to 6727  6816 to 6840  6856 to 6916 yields 0.01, 2.06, 2.15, 2.13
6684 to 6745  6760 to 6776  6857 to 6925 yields -0.04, 2.09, 2.15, 2.11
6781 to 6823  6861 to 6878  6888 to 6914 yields -0.02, 2.04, 2.13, 2.1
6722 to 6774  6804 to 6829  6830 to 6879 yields 0.05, 2.1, 2.13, 2.12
